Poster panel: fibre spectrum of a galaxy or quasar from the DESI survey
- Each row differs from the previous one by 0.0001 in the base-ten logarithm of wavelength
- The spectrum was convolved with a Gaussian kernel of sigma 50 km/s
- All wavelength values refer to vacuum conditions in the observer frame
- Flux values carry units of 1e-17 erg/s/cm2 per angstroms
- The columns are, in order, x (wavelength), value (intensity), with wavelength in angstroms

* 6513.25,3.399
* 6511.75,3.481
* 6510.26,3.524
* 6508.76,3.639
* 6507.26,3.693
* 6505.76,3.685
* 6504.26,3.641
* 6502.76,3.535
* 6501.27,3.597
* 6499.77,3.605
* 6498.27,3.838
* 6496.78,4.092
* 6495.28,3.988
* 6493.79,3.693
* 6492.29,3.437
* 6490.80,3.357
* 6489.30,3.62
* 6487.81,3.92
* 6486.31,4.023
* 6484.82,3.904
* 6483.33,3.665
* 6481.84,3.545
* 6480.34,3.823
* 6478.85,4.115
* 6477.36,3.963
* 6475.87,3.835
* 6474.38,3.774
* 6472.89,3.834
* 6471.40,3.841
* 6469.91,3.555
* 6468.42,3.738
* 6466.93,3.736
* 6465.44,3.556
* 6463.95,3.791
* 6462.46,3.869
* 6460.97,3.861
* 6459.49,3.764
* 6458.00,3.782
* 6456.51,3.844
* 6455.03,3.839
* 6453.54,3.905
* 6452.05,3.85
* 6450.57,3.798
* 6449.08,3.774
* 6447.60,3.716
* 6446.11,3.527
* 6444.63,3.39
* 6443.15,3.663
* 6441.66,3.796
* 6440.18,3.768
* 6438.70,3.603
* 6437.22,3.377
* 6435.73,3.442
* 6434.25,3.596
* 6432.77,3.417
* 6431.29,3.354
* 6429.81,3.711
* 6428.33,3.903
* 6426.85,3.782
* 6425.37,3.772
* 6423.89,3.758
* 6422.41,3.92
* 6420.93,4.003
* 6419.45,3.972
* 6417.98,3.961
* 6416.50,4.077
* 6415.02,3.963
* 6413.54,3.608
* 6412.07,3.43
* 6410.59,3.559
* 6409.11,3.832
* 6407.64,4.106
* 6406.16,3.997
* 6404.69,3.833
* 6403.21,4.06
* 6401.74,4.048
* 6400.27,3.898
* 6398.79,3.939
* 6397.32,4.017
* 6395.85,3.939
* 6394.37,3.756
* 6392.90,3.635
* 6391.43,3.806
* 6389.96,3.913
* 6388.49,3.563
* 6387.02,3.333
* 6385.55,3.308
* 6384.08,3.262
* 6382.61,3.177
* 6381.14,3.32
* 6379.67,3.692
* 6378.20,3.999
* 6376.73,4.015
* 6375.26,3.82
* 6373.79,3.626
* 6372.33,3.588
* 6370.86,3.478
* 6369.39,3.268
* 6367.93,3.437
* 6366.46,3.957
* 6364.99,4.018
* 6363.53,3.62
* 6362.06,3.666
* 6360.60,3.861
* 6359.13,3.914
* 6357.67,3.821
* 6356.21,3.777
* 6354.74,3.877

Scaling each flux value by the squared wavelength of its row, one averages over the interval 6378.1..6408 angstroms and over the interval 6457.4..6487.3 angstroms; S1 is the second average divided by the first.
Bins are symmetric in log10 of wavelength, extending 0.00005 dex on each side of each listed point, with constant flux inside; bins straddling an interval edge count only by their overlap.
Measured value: 1.04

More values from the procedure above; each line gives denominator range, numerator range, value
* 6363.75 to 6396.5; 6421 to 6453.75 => 1.03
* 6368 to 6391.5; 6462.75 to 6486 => 1.09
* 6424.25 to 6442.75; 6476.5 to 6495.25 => 1.05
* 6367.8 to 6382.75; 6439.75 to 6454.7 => 1.06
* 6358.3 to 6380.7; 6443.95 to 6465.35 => 1.04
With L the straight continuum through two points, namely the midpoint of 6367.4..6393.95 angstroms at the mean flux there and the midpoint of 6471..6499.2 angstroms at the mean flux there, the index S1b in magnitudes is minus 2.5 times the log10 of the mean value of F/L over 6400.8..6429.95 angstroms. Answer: -0.06 mag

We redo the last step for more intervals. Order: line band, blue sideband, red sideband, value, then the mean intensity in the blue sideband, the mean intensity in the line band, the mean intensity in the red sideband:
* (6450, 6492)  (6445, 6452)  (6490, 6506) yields -0.027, 3.7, 3.79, 3.68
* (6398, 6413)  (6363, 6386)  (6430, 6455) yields -0.073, 3.6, 3.87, 3.63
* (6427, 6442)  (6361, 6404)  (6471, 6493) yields 0.041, 3.7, 3.6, 3.78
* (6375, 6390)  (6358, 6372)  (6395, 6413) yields 0.065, 3.69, 3.56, 3.88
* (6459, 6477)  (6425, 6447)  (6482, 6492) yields -0.026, 3.6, 3.77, 3.72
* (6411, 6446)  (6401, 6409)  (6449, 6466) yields 0.060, 4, 3.7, 3.81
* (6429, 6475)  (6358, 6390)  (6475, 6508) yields 0.005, 3.62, 3.69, 3.75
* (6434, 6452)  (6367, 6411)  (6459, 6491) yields 0.037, 3.71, 3.63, 3.78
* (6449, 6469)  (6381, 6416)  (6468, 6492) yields -0.008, 3.73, 3.79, 3.78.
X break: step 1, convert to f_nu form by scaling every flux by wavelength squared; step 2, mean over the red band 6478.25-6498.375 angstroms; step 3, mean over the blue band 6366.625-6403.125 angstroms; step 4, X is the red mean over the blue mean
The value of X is 1.06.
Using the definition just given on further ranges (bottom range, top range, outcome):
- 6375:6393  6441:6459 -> 1.06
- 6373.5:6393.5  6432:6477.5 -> 1.05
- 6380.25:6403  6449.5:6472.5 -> 1.05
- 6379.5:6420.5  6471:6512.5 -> 1.02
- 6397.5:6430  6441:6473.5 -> 0.98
